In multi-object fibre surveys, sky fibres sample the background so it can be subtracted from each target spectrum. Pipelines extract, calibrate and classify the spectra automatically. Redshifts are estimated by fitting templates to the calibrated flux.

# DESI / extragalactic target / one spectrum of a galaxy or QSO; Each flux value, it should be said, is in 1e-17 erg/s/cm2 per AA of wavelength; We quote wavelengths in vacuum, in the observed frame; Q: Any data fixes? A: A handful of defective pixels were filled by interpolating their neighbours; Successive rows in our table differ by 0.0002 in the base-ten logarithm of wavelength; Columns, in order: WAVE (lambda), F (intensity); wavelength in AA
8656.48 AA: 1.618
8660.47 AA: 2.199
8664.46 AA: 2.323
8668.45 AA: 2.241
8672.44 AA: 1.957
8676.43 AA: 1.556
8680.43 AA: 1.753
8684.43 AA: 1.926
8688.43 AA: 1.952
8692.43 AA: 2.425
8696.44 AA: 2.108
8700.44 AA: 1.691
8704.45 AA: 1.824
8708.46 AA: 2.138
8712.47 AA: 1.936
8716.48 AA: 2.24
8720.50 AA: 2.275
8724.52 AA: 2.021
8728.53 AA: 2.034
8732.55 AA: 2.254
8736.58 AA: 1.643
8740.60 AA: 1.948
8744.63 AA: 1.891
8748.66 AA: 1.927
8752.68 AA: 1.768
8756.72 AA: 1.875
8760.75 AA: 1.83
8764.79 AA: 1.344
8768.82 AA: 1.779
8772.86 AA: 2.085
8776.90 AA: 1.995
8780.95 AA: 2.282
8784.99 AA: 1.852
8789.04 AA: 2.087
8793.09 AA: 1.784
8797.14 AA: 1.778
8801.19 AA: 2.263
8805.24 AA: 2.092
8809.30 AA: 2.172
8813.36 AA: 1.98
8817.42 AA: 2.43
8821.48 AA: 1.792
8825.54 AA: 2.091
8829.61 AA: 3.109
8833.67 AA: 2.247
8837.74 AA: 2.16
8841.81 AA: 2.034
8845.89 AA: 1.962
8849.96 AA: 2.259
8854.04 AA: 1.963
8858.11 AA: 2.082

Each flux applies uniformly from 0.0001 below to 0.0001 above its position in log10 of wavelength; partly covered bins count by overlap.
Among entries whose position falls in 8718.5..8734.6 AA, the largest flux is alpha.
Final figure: 2.275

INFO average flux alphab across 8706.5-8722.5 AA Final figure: 2.15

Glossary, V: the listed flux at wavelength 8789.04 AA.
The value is 2.087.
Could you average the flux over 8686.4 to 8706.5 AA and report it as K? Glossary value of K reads 2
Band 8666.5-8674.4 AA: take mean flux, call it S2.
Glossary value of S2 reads 2.1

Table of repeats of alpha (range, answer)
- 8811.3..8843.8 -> 3.109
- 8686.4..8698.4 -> 2.425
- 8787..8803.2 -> 2.263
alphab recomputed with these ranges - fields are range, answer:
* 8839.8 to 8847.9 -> 2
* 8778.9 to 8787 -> 2.07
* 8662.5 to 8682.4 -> 1.97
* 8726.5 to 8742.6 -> 1.97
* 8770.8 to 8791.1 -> 2.06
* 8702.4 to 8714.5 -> 1.97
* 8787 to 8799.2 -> 1.88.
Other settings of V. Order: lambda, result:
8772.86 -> 2.085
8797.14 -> 1.778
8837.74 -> 2.16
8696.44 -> 2.108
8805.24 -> 2.092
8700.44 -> 1.691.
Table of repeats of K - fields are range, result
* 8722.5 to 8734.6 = 2.1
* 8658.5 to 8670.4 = 2.25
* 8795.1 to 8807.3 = 2.04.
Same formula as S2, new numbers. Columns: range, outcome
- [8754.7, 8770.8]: 1.71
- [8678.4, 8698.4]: 2.03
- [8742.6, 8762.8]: 1.86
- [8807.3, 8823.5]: 2.09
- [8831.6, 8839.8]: 2.21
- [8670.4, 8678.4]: 1.76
